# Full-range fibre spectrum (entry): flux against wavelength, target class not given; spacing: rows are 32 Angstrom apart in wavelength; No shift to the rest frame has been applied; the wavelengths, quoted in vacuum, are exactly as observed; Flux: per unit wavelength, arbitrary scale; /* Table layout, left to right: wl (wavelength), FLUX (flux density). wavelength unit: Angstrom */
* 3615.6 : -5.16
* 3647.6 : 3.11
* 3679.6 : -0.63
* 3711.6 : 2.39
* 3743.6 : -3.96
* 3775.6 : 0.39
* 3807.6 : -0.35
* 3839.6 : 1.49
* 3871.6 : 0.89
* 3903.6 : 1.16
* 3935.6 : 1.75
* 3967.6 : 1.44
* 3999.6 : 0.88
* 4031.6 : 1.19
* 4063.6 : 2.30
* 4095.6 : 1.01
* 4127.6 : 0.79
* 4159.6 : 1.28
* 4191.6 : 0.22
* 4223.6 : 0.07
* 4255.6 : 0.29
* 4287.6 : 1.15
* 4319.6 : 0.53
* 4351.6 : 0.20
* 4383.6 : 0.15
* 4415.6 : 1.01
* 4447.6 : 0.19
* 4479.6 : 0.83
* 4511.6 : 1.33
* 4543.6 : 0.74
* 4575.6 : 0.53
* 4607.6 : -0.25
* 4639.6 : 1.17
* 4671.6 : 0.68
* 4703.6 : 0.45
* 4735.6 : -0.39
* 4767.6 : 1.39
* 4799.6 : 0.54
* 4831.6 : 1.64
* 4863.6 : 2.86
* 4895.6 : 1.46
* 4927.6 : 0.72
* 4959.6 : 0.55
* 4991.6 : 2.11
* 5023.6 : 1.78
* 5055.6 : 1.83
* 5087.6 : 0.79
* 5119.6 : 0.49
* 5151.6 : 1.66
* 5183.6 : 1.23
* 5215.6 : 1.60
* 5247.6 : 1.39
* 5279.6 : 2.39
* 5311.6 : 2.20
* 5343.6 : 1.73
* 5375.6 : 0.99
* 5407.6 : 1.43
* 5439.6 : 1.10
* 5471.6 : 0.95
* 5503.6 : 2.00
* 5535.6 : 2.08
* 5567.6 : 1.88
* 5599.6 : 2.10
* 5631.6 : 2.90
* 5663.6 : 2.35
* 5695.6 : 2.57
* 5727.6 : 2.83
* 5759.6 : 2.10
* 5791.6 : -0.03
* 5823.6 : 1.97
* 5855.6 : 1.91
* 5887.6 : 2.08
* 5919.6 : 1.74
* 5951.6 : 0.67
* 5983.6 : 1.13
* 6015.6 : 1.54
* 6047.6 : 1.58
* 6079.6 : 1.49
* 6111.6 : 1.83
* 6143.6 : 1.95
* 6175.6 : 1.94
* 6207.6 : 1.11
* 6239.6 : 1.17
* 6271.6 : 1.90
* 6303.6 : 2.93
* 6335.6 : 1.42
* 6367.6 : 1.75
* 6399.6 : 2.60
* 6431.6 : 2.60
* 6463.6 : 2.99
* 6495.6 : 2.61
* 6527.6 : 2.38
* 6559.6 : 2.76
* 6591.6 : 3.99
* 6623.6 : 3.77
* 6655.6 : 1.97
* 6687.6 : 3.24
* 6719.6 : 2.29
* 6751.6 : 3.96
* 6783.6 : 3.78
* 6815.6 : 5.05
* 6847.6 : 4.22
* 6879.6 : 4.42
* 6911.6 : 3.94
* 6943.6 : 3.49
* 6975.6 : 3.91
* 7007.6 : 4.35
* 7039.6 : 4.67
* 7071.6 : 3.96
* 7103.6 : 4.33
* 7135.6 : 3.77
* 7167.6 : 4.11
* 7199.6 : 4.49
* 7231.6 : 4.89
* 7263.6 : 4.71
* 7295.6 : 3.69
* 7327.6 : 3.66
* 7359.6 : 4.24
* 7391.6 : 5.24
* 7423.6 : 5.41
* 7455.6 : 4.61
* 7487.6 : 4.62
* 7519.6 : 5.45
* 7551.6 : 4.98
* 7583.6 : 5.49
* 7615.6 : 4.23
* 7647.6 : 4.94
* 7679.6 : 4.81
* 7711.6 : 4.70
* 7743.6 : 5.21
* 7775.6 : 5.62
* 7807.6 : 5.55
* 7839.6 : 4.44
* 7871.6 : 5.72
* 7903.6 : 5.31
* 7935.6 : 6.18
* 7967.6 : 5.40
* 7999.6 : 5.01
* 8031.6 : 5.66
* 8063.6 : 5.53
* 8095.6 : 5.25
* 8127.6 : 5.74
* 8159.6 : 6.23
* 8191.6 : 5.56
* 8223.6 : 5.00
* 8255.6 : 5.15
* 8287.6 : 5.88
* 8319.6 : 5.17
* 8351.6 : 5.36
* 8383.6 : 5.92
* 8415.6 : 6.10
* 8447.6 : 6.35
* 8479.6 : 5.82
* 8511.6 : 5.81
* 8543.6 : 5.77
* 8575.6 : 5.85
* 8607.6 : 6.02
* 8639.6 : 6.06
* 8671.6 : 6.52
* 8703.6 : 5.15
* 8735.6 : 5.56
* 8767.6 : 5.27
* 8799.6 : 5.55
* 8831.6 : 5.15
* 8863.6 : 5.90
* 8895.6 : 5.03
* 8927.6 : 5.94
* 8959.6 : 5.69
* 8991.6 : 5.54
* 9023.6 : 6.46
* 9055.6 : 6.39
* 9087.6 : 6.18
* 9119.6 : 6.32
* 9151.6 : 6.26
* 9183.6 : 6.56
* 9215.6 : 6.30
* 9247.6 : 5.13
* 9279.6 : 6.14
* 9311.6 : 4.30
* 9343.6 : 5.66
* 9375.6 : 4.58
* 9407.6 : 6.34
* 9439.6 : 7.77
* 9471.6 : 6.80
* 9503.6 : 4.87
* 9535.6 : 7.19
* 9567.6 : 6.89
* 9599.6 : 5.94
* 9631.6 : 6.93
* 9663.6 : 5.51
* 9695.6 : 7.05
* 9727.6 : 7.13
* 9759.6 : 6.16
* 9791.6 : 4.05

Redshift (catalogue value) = 0.69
